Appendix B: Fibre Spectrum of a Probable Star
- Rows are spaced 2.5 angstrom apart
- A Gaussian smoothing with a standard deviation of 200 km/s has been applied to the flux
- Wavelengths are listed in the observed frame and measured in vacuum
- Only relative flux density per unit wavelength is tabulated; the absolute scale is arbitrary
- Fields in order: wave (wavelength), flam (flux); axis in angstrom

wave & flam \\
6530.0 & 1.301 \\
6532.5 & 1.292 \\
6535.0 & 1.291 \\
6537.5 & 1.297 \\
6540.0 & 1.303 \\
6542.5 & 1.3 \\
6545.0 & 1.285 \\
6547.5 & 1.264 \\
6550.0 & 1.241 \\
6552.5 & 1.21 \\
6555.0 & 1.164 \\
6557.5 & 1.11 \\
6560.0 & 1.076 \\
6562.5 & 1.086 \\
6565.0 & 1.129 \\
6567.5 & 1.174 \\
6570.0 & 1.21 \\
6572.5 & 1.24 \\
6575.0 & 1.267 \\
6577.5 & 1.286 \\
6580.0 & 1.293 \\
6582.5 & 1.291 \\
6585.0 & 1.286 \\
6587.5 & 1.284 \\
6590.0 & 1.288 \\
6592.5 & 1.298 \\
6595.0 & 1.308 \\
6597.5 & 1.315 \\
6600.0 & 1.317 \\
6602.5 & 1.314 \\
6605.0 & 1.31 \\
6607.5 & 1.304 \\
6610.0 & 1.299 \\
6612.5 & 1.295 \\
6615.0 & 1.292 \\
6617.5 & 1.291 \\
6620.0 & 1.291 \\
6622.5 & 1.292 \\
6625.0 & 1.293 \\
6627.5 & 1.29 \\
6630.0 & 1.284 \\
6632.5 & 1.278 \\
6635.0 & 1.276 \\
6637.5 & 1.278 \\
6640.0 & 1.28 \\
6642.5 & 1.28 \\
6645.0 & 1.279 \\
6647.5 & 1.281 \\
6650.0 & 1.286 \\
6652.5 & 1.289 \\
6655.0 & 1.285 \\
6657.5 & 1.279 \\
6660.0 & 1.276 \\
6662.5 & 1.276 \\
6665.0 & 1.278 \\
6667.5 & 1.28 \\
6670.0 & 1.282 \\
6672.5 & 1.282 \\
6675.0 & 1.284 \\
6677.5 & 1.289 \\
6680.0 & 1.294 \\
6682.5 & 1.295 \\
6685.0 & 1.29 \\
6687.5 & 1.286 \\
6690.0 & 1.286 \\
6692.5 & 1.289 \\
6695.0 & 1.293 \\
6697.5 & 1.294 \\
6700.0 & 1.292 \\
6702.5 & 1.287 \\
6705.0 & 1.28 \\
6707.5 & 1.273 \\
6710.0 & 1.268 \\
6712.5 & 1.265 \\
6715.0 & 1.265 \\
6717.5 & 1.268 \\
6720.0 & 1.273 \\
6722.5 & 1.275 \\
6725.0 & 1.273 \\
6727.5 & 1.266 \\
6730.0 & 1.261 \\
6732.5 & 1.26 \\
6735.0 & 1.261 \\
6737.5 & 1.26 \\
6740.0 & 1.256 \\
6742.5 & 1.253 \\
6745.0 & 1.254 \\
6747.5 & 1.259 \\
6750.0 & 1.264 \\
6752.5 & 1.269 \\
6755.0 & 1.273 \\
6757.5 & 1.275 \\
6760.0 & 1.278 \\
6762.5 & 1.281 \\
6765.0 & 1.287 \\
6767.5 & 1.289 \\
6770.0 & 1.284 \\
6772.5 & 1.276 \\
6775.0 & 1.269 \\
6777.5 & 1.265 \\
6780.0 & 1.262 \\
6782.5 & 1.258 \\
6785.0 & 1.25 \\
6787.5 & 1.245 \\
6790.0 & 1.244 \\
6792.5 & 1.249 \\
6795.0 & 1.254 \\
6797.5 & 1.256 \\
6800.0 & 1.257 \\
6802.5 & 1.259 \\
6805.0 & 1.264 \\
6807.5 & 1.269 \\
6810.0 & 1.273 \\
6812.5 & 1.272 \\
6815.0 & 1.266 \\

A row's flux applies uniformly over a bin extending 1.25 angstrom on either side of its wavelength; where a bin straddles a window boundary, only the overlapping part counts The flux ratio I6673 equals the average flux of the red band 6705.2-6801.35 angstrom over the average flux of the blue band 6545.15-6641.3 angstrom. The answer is 1.01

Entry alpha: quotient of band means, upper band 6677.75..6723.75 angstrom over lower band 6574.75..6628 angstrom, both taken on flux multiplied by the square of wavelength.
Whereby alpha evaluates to 1.02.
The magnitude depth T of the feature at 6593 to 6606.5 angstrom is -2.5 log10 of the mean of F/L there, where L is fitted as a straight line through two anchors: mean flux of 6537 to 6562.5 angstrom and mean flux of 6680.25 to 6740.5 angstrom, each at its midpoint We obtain -0.07 mag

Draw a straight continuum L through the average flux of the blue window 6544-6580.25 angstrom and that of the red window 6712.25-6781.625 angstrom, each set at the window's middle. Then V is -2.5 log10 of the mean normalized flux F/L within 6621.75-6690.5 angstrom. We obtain -0.04 mag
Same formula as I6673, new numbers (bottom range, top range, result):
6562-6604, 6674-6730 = 1.02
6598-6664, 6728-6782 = 0.98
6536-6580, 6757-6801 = 1.04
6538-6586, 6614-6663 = 1.05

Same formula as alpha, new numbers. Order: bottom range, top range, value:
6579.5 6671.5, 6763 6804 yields 1.03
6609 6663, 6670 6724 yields 1.02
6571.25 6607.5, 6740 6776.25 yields 1.03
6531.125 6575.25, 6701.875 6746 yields 1.09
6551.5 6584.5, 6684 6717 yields 1.11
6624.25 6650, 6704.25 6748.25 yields 1.01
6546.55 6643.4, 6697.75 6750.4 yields 1.05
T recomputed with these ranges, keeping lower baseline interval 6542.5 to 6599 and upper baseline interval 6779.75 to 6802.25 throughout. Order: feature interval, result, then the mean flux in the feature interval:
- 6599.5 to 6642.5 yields -0.05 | 1.29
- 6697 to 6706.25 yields -0.04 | 1.29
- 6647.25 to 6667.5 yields -0.03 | 1.28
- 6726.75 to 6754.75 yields -0.01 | 1.26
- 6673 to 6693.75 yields -0.04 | 1.29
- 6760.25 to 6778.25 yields -0.02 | 1.28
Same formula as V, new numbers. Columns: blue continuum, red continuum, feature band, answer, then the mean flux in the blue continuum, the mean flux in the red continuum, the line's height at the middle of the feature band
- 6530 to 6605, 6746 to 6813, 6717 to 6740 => -0.003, 1.25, 1.27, 1.26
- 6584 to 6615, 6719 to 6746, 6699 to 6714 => -0.006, 1.3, 1.26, 1.27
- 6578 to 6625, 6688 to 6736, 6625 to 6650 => 0.008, 1.3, 1.28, 1.29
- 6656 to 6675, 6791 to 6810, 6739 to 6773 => -0.005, 1.28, 1.26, 1.27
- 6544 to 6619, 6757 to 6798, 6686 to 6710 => -0.022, 1.25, 1.27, 1.26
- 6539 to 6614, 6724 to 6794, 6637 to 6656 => -0.022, 1.25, 1.26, 1.26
